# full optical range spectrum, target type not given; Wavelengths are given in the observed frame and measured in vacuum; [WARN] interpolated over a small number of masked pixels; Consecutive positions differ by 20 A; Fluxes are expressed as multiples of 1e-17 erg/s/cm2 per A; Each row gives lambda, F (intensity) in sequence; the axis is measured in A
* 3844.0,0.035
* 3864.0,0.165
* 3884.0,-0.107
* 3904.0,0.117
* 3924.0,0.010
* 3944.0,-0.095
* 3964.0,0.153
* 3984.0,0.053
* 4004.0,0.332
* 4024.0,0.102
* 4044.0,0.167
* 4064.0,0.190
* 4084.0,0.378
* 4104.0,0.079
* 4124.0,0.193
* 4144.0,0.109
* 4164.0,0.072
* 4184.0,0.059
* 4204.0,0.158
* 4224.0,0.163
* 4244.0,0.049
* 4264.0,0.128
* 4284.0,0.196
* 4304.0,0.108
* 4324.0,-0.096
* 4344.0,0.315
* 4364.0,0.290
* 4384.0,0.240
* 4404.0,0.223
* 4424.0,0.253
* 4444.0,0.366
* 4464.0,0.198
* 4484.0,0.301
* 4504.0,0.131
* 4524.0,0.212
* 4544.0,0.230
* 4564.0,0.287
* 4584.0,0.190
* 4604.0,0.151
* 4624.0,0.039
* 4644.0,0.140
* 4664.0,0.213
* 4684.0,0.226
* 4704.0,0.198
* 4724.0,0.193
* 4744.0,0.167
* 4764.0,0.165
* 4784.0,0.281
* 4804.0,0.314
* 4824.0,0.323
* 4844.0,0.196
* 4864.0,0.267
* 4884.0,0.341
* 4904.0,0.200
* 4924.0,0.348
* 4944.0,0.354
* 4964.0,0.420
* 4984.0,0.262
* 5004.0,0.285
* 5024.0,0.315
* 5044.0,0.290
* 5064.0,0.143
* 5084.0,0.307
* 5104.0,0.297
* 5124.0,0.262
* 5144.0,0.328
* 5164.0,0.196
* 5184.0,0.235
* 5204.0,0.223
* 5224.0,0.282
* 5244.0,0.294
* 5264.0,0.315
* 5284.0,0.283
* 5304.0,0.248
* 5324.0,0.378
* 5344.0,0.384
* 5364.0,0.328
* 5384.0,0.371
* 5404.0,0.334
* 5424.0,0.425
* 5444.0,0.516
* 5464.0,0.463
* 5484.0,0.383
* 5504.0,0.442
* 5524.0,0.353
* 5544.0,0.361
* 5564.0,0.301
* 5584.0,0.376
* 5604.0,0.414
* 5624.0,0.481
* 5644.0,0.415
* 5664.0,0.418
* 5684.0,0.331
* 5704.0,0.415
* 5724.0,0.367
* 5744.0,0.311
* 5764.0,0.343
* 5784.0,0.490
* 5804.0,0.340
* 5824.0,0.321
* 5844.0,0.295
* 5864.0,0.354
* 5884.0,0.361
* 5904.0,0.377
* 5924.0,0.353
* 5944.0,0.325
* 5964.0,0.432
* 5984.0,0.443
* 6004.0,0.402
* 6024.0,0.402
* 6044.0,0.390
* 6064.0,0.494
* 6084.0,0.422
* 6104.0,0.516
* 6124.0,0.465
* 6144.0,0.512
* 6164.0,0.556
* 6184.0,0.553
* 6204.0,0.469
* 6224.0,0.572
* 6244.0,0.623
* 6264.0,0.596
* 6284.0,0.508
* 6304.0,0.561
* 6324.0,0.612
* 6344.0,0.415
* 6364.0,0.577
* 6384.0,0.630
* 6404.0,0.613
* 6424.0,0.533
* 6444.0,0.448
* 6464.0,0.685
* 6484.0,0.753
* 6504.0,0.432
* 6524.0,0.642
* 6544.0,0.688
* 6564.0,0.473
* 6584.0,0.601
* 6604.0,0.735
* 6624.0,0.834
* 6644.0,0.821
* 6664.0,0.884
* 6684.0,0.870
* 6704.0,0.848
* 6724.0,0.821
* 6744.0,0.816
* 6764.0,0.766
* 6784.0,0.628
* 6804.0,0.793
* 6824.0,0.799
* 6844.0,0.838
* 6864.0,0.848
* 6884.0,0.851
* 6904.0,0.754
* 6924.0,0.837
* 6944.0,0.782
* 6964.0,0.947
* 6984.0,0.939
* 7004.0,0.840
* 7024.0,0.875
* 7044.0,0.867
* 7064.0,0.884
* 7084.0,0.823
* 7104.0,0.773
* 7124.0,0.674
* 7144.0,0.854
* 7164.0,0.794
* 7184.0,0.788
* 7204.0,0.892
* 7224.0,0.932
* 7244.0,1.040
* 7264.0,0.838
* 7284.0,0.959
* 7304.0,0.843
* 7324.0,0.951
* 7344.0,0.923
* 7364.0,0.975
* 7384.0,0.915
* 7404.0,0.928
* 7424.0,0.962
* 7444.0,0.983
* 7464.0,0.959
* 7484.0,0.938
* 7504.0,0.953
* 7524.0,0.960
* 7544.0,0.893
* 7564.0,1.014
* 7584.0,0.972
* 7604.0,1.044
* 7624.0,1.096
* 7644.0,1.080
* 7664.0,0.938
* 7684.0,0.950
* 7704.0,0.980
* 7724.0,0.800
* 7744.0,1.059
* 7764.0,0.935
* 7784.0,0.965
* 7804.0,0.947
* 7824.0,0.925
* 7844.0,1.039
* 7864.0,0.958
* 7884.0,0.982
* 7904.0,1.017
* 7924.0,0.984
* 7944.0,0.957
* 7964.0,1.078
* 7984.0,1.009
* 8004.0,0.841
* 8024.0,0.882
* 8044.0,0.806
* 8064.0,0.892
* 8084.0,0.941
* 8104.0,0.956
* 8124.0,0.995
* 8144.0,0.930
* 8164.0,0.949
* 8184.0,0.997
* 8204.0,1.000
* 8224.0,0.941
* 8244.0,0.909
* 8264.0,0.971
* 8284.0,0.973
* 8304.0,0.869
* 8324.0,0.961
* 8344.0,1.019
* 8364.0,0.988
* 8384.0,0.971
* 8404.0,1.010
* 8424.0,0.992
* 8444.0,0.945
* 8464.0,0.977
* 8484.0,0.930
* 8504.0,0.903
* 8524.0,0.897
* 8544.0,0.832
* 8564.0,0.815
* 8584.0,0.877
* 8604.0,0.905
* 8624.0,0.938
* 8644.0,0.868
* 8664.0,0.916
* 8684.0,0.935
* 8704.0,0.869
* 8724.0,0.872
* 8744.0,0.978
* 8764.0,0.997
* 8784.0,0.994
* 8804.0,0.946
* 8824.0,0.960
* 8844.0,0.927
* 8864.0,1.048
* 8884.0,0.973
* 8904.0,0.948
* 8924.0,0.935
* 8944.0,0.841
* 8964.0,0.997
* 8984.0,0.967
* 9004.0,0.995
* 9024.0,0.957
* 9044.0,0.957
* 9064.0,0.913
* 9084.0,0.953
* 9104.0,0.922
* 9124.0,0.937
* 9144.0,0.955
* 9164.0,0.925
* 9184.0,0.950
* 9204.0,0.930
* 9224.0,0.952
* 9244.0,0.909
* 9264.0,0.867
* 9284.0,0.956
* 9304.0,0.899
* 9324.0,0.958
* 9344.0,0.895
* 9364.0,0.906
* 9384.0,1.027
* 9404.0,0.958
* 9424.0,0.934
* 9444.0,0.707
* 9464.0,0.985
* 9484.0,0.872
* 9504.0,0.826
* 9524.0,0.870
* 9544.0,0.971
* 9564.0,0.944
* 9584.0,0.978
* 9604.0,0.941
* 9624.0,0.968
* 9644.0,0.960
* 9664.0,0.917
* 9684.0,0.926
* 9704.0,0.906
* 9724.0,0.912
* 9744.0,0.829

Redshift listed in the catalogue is 0.65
